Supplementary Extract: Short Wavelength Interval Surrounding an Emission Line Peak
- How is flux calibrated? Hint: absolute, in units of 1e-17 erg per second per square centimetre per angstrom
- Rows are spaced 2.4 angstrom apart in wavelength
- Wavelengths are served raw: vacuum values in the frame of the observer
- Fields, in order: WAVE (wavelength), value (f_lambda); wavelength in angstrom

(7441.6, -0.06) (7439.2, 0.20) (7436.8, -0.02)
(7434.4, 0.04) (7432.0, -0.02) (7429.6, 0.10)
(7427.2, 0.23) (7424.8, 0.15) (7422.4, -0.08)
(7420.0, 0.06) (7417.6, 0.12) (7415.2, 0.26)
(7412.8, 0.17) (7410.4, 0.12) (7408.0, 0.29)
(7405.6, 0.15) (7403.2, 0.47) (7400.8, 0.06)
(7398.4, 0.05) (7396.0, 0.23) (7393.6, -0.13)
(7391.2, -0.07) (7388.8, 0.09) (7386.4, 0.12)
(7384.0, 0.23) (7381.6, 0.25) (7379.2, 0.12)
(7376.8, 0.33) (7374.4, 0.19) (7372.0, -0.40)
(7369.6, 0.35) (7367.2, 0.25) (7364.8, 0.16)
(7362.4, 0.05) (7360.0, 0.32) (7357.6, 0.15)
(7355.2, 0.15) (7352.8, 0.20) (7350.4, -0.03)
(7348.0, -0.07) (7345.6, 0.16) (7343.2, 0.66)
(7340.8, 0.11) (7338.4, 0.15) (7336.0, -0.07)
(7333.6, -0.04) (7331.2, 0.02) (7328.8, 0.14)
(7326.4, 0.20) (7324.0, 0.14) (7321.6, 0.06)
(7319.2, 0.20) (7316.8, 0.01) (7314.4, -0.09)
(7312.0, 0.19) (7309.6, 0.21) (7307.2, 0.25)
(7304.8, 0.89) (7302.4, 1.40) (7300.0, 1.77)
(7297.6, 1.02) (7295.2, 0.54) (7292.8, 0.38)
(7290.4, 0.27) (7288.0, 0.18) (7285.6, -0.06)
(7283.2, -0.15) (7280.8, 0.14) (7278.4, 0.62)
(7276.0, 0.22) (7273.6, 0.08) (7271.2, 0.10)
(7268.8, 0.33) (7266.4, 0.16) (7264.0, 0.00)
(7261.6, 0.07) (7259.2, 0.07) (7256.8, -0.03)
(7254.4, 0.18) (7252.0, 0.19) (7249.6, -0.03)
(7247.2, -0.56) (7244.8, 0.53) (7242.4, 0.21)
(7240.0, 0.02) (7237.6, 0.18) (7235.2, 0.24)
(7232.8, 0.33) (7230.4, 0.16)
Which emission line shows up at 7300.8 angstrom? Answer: [O II] 3727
